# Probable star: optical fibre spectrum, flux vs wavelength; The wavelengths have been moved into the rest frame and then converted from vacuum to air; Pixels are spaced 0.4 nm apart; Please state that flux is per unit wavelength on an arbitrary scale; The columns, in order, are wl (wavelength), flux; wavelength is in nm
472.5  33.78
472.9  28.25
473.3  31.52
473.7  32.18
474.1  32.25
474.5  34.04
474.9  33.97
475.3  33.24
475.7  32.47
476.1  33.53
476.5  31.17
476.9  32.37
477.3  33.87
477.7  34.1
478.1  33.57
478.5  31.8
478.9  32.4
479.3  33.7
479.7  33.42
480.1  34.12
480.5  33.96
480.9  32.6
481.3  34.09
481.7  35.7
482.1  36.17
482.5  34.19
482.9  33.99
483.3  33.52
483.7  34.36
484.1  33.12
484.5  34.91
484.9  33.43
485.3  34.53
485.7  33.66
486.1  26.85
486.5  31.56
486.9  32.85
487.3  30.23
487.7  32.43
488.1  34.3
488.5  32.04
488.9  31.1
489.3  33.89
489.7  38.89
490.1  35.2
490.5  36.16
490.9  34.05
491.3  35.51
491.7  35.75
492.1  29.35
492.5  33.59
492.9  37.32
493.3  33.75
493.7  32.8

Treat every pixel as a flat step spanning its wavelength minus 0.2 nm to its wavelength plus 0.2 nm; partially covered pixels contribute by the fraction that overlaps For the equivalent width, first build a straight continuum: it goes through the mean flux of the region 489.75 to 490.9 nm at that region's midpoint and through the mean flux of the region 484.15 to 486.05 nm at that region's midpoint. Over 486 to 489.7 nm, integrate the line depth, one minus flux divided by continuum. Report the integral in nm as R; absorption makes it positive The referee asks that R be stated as 0.268 nm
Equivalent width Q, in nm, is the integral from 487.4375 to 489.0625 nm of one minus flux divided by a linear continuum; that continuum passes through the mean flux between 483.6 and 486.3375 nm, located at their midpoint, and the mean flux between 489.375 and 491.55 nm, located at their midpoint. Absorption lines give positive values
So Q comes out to 0.105 nm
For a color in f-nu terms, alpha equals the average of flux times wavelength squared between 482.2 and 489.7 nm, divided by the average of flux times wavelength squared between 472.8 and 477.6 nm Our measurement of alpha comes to 1.06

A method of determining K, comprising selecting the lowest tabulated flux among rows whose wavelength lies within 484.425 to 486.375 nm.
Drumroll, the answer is 26.85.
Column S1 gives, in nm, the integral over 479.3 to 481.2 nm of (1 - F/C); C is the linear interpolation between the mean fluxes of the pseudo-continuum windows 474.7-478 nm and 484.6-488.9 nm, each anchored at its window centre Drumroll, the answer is -0.05 nm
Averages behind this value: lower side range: 33.1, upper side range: 32.2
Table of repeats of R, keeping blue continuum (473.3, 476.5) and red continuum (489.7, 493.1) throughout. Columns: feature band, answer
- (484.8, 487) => 0.138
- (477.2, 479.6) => 0.006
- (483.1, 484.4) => 0.007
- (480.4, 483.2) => -0.055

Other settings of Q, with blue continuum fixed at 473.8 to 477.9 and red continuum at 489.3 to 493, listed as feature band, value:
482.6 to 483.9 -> 0.001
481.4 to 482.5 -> -0.053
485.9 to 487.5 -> 0.188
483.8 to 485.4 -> 0.008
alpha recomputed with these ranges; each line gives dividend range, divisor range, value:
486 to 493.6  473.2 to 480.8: 1.07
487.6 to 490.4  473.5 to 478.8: 1.09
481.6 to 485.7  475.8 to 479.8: 1.07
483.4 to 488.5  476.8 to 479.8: 1.02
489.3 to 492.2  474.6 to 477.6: 1.13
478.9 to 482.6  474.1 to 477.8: 1.05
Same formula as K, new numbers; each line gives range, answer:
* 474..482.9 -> 31.17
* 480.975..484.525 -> 33.12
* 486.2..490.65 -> 30.23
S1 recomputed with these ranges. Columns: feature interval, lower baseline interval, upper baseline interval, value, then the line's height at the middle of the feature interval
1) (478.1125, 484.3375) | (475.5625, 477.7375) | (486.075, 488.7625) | -0.27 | 32.4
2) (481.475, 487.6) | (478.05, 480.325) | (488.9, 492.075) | 0.14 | 34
